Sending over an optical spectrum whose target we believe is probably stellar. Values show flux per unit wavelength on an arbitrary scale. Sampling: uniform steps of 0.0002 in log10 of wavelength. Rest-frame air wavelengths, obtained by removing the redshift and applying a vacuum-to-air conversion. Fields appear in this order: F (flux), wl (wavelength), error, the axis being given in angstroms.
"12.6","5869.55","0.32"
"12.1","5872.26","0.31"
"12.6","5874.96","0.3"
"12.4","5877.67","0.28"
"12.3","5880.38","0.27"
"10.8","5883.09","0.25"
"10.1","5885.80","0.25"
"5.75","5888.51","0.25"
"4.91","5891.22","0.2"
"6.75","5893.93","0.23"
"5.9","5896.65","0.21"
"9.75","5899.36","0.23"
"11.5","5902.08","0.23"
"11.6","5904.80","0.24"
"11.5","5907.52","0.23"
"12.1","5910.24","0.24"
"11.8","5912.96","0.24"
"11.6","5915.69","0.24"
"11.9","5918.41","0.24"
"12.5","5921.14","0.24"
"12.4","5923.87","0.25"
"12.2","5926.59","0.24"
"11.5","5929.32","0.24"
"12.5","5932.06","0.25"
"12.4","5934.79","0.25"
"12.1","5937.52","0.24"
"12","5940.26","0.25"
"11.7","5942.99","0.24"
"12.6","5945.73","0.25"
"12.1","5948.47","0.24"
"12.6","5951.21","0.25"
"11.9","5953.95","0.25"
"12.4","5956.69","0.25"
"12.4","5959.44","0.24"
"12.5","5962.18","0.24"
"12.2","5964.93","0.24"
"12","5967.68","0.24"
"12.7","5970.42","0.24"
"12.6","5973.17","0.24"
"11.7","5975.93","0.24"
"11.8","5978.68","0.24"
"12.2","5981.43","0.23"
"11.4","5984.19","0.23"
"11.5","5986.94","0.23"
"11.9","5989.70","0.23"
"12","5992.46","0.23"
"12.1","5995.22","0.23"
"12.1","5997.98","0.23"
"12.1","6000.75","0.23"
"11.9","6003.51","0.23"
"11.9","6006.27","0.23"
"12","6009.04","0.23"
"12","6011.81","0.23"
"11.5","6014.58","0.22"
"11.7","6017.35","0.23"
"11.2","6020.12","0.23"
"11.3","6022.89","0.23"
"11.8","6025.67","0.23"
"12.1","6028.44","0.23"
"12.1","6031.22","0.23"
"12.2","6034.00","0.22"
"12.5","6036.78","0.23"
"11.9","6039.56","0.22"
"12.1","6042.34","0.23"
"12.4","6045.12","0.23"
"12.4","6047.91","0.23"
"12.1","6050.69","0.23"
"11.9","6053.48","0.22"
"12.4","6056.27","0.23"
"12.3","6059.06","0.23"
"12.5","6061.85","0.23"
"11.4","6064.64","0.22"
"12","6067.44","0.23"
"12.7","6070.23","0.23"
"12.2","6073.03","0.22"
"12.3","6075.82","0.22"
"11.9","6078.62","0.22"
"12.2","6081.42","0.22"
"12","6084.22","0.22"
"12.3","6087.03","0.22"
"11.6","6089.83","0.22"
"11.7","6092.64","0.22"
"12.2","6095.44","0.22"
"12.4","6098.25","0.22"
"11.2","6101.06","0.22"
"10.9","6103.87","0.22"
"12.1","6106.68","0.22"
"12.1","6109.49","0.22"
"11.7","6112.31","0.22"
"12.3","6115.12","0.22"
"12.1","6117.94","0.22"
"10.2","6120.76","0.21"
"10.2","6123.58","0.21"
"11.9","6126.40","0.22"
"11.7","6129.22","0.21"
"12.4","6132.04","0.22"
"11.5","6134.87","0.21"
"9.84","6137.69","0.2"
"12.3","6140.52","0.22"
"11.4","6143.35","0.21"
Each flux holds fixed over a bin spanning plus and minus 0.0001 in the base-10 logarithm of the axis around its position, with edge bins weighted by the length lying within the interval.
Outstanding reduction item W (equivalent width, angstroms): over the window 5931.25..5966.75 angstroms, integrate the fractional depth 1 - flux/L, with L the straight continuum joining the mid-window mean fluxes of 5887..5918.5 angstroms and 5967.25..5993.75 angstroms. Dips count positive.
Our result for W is -4.16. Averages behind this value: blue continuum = 9.5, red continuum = 12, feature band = 12.3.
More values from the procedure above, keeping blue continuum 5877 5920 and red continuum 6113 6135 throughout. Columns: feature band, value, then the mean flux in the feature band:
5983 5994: -1.12 angstroms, 11.7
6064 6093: -2.11 angstroms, 12.1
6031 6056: -2.71 angstroms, 12.2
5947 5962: -2.74 angstroms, 12.3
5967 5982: -2.34 angstroms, 12.2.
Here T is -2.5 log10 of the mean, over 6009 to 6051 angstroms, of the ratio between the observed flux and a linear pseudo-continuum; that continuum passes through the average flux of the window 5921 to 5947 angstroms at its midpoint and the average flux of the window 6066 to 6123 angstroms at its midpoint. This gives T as 0.00 mag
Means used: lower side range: 12.2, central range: 12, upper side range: 11.9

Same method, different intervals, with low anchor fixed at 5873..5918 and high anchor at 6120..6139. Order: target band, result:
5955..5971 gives -0.182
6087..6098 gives -0.092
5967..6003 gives -0.142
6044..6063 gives -0.137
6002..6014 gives -0.125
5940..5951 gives -0.174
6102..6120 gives -0.068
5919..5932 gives -0.183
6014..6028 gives -0.084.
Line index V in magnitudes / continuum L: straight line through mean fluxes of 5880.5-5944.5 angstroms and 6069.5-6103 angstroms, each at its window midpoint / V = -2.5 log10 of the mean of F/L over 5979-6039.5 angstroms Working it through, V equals -0.041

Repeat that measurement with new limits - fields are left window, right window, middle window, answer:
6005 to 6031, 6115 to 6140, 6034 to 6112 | -0.05 mag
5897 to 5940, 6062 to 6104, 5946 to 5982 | -0.04 mag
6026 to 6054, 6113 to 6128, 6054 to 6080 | -0.03 mag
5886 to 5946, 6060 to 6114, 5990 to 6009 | -0.06 mag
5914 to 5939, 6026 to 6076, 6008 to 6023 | 0.05 mag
